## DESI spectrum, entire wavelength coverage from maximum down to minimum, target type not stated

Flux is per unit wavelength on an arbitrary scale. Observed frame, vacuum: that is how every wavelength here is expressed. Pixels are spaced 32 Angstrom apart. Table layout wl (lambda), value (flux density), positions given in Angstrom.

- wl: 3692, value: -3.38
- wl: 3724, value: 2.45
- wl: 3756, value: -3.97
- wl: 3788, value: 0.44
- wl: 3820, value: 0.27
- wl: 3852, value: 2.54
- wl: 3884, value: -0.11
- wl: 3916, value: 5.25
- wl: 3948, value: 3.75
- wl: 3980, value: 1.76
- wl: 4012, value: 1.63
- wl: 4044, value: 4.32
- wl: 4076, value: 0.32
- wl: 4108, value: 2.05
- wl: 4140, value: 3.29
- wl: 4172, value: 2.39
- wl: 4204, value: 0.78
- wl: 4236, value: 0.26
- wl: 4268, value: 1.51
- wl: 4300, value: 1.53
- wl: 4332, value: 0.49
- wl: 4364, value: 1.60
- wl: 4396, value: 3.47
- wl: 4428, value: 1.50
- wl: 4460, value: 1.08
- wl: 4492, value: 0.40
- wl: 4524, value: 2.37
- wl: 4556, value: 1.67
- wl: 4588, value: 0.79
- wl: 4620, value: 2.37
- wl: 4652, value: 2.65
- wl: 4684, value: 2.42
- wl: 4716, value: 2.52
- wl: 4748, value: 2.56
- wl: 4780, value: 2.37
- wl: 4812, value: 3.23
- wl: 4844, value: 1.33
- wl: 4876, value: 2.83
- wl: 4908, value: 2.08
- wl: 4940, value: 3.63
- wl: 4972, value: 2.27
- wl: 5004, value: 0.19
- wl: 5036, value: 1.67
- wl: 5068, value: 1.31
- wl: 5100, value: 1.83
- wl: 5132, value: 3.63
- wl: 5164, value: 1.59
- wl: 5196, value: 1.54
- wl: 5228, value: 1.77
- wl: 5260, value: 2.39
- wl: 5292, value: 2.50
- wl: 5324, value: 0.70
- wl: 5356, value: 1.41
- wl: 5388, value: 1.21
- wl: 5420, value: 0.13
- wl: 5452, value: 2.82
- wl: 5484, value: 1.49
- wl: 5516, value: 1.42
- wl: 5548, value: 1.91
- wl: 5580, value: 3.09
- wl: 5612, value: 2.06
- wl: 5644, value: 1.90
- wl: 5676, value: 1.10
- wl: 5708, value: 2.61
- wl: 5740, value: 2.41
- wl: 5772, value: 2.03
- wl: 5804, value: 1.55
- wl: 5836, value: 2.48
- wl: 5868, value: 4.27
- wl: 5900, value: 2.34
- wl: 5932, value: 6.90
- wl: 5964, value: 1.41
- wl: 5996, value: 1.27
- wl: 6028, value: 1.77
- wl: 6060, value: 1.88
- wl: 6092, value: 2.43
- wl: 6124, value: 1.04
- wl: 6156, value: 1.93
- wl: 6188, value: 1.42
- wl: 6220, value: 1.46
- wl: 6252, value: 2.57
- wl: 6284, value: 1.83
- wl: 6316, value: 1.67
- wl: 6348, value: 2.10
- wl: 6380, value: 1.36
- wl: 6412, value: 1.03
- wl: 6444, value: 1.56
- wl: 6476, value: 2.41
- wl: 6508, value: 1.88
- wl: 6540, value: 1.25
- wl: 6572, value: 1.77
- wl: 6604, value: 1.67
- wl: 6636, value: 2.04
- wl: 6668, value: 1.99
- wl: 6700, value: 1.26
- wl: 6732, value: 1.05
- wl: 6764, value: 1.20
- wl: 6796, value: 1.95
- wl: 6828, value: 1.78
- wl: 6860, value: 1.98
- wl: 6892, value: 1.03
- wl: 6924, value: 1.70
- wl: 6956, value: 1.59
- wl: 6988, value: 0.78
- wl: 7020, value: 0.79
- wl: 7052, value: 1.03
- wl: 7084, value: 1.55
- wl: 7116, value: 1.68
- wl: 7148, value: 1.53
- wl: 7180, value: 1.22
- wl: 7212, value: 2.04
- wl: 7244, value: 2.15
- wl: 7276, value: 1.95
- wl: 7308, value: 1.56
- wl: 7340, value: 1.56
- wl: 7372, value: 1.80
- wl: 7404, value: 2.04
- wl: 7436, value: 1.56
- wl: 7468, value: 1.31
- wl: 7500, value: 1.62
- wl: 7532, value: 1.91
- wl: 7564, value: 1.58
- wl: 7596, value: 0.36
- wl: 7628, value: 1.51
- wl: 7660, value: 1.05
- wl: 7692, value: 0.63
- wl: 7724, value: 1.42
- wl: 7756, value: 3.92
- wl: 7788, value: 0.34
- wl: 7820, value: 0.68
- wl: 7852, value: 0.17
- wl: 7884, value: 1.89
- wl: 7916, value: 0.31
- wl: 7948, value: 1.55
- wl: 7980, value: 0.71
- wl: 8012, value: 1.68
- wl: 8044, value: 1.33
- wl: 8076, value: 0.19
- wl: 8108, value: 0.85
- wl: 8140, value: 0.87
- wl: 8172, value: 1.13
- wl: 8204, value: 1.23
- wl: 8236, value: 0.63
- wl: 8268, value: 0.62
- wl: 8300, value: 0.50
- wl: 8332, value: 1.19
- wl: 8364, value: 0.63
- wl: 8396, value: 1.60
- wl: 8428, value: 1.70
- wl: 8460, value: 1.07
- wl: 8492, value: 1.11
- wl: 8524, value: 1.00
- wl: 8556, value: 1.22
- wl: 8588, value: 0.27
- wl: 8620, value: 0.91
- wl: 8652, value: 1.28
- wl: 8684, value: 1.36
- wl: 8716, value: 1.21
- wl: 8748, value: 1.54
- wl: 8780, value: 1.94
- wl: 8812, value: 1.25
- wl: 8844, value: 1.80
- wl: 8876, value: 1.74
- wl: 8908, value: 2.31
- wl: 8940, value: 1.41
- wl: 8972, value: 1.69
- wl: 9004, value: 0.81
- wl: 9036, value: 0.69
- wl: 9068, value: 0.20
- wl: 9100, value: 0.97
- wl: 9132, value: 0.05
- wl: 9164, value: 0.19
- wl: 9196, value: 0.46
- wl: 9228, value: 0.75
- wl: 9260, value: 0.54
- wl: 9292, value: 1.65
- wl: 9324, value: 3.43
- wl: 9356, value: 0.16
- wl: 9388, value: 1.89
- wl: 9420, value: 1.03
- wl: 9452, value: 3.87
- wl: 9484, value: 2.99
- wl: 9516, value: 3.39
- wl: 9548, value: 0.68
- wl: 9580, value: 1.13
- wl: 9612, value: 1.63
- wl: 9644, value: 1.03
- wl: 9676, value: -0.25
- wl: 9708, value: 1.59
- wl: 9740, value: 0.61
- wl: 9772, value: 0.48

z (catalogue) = 0.18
